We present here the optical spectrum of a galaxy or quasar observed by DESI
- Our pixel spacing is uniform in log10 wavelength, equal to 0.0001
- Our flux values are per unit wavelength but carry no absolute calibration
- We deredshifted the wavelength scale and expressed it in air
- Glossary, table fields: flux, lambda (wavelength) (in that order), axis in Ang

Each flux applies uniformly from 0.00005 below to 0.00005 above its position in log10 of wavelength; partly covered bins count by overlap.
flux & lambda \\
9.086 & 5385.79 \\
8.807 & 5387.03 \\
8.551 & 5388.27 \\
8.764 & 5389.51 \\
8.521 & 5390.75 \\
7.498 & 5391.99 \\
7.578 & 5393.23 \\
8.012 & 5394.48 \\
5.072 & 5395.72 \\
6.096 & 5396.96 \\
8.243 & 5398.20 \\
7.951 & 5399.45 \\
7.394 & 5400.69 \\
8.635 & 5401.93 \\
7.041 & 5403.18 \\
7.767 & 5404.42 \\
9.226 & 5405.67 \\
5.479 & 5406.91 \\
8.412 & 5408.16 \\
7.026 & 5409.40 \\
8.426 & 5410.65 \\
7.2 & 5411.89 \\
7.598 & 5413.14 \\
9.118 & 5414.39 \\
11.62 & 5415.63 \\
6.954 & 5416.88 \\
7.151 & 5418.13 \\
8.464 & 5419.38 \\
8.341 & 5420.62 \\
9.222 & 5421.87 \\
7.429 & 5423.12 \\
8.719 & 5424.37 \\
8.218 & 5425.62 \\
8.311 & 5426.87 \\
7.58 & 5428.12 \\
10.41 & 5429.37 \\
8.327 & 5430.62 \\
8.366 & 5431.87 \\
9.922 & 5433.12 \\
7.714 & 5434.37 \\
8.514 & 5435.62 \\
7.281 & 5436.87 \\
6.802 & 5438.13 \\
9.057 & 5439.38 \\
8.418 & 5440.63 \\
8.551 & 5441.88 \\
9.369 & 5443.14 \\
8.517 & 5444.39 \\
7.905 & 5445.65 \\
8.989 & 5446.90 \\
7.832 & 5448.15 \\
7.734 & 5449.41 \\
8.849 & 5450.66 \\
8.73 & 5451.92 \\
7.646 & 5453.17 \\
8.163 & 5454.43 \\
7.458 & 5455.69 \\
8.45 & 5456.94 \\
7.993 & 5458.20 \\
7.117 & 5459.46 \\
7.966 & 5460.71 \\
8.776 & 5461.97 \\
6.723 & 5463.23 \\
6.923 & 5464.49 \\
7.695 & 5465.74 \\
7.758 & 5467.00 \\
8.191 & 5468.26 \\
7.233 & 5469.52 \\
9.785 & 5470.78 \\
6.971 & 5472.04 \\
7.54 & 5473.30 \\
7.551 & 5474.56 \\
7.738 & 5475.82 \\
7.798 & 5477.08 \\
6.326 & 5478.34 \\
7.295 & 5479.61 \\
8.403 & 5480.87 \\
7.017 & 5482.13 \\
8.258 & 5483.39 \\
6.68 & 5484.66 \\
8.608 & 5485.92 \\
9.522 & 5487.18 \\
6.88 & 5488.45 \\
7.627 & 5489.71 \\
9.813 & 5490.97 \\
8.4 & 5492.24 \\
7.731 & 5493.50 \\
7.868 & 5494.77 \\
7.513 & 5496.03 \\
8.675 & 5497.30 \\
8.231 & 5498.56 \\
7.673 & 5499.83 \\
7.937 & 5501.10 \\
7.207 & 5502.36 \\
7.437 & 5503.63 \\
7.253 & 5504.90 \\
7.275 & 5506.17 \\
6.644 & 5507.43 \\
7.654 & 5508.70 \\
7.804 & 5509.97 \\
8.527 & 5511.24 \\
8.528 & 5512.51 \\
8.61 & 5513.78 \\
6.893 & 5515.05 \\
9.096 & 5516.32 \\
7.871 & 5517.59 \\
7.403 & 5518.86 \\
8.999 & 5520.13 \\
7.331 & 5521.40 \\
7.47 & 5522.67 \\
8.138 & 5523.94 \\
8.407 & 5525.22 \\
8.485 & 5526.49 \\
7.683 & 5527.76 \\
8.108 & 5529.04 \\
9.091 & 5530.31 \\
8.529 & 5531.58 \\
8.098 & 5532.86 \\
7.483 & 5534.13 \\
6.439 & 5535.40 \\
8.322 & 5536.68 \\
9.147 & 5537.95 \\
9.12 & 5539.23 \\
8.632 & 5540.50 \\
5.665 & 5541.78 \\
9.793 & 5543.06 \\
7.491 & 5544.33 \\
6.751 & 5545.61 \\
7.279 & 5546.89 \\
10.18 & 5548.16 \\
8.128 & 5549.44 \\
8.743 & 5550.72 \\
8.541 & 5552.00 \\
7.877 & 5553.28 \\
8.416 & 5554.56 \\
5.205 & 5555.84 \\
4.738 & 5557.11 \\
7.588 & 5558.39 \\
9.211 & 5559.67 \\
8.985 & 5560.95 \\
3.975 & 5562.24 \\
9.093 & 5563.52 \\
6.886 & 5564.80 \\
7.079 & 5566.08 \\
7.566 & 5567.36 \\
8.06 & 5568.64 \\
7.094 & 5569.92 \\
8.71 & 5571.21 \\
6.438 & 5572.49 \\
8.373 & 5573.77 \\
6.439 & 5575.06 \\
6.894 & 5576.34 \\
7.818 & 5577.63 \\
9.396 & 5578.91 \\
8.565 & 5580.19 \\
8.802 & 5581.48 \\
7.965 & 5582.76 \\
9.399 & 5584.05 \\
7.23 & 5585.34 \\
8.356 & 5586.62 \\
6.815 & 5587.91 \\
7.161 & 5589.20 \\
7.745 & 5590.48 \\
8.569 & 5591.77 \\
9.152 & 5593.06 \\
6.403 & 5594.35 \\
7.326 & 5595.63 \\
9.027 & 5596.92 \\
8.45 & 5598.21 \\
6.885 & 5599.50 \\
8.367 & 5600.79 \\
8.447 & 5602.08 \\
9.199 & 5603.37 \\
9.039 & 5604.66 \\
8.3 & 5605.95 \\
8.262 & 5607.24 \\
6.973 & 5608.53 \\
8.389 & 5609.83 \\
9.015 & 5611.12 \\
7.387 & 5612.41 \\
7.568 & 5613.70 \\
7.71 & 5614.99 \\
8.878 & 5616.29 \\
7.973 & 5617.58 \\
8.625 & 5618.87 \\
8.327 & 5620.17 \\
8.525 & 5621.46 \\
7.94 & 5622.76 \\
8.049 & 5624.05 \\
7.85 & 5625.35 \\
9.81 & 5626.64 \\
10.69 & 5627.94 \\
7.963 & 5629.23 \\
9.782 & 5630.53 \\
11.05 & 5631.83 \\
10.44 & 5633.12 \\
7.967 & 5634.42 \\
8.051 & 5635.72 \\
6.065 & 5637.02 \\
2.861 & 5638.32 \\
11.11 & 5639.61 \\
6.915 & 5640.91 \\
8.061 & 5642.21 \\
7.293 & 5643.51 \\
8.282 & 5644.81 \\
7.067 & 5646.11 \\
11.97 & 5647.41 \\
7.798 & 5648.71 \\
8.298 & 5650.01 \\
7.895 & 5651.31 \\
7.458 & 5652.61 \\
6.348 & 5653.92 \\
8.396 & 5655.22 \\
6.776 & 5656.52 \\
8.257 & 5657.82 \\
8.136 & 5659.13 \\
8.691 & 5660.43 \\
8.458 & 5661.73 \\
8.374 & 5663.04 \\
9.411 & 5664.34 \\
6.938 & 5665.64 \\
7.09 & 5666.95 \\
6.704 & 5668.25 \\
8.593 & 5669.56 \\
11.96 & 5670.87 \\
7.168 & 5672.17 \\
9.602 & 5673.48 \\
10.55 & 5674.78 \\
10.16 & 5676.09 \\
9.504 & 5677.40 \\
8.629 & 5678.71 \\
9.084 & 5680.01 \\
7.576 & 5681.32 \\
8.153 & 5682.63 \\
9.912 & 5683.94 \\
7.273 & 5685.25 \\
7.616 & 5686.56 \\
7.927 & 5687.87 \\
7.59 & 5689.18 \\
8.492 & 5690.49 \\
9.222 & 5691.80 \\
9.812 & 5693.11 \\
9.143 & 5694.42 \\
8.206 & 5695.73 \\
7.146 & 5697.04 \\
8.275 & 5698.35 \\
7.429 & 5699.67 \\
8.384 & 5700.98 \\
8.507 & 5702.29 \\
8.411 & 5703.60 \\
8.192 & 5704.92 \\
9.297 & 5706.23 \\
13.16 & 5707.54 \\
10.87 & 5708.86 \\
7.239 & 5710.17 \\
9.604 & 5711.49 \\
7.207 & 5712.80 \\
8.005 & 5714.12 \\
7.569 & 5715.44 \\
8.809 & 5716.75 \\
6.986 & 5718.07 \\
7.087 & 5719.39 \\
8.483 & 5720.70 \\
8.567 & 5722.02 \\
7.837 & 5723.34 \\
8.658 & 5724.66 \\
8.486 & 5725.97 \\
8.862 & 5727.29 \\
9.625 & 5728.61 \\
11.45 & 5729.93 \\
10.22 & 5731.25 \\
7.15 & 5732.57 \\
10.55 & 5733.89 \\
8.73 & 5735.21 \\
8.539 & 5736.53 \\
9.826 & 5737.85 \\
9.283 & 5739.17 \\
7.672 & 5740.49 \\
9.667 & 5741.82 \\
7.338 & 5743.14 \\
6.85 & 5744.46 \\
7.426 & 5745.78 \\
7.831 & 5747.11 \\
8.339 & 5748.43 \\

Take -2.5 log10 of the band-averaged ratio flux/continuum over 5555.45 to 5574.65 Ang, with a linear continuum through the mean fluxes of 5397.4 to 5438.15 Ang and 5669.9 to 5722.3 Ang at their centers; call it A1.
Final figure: 0.16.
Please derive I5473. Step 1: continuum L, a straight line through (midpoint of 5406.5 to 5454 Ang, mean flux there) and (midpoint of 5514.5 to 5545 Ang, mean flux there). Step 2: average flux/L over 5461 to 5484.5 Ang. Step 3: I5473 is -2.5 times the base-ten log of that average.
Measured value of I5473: 0.07 mag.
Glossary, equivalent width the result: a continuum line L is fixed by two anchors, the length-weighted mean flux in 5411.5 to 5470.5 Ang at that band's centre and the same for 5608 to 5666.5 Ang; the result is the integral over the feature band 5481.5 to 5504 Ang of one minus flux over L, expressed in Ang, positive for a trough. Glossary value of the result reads 0.70 Ang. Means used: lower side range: 8.21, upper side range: 8.22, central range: 7.96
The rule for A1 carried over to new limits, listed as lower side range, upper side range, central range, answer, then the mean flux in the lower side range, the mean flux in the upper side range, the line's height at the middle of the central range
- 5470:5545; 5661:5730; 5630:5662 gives 0.04 mag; 7.94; 8.6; 8.43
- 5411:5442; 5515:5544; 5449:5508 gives 0.06 mag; 8.37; 8.12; 8.24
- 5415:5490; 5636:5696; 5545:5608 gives 0.05 mag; 8.09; 8.28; 8.2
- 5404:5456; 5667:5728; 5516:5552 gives 0.03 mag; 8.26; 8.59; 8.39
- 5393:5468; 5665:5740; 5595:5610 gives 0.03 mag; 8.04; 8.69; 8.45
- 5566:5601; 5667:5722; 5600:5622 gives -0.03 mag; 7.87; 8.6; 8.05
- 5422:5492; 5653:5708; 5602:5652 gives 0.01 mag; 8.07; 8.52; 8.41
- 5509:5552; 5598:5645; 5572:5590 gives 0.05 mag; 8.13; 8.28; 8.21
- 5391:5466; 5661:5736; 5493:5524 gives 0.05 mag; 8.04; 8.67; 8.22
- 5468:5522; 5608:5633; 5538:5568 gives 0.06 mag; 7.85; 8.6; 8.2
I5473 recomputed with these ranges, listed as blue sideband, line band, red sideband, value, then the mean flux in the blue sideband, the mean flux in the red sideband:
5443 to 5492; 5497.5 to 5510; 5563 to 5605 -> 0.06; 7.93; 7.95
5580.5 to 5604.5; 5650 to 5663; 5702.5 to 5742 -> 0.08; 8.1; 8.85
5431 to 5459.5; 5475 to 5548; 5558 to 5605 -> 0.02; 8.26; 7.9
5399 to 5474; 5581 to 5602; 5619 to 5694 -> 0.05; 8.12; 8.42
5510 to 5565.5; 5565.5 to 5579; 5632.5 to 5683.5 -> 0.07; 7.93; 8.26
